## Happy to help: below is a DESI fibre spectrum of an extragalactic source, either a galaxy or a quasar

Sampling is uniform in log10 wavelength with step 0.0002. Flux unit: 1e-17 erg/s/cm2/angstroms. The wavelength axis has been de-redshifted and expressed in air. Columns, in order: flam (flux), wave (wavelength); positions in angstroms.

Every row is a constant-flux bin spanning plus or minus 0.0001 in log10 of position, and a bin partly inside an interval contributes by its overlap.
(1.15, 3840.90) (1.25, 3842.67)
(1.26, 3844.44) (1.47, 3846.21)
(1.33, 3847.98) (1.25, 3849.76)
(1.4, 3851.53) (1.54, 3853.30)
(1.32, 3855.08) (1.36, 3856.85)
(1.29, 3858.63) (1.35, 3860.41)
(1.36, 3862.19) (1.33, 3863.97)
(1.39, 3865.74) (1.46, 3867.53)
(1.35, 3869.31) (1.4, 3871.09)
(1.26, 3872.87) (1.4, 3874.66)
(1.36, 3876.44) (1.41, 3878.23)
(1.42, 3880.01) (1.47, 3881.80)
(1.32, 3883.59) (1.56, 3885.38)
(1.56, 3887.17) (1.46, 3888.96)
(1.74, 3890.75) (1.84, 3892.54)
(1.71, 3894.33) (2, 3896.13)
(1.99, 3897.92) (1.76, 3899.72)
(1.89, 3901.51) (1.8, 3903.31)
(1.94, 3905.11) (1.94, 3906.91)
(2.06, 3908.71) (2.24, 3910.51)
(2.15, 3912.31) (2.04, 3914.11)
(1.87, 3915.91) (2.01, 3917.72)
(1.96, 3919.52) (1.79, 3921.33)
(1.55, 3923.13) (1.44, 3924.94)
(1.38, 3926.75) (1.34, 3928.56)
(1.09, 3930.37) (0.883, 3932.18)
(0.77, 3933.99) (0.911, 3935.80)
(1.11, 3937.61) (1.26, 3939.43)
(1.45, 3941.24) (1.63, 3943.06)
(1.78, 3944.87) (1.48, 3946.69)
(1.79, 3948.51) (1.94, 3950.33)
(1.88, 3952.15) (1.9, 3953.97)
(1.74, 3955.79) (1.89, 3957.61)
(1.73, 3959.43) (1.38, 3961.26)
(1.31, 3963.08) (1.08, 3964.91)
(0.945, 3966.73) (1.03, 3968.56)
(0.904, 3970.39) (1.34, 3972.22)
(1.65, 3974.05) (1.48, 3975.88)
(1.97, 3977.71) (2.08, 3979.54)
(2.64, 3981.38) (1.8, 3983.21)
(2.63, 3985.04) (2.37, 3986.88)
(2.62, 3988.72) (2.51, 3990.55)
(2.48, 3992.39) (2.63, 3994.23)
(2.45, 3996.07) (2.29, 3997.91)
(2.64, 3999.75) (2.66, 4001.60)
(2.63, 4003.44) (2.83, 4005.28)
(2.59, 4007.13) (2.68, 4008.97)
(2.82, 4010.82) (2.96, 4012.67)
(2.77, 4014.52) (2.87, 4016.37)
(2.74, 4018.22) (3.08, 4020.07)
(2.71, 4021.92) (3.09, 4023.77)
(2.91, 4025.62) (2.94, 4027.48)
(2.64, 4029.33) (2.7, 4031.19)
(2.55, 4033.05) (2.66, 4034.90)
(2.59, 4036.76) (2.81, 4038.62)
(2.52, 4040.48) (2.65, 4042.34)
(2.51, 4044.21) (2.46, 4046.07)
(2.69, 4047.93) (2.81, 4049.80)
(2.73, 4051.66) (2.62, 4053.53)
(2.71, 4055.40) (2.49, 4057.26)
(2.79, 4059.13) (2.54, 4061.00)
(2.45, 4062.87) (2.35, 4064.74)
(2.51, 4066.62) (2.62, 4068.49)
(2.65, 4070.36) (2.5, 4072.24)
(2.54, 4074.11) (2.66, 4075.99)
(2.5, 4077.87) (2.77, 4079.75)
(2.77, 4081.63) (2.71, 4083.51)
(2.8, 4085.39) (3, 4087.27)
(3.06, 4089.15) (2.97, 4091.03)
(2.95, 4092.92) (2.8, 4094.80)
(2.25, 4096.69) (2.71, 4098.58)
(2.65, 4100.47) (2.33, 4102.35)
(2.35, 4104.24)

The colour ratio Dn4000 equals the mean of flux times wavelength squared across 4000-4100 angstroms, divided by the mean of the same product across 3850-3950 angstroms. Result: 1.88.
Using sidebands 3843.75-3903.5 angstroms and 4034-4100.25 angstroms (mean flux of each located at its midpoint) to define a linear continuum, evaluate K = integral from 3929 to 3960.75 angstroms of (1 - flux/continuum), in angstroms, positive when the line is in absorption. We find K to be 7.4 angstroms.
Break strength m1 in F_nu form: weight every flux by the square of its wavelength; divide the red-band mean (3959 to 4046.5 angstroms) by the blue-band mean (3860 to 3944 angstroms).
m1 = 1.58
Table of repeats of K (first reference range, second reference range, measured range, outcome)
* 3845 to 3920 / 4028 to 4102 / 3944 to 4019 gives 3.5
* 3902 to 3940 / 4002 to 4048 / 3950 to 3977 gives 7.6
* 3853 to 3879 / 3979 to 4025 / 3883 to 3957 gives 7.2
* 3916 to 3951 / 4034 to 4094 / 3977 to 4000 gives -4.9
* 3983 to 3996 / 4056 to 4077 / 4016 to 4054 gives -3.1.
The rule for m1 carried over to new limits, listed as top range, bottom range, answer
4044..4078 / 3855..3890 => 2.04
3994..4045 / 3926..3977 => 2.01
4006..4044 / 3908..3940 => 1.88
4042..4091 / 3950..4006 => 1.40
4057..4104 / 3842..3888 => 2.14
